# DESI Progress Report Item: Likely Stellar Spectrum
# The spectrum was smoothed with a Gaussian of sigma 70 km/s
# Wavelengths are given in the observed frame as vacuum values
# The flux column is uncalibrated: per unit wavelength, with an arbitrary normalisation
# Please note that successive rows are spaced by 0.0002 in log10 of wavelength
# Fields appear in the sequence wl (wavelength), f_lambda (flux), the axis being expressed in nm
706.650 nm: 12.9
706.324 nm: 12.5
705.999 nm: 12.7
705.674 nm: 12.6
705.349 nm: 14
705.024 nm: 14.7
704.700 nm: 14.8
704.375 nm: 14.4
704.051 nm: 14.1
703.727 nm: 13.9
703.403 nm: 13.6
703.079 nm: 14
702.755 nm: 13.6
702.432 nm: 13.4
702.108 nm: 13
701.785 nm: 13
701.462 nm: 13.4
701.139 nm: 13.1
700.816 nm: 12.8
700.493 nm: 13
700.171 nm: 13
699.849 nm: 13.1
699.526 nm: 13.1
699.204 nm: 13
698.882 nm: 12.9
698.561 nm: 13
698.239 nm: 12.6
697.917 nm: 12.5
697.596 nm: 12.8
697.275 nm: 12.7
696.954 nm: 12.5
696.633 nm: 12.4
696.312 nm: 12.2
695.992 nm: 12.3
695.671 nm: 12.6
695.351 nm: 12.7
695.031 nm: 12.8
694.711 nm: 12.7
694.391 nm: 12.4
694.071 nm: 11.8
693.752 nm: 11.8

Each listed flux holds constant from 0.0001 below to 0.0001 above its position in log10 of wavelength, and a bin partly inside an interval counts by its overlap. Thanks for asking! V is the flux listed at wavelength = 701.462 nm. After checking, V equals 13.4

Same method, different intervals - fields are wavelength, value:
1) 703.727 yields 13.9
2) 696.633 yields 12.4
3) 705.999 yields 12.7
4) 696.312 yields 12.2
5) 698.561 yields 13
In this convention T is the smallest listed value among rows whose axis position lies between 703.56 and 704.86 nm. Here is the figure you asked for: 13.9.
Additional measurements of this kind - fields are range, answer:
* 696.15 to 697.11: 12.2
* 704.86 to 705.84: 12.6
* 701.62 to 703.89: 13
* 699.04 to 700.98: 12.8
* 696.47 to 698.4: 12.4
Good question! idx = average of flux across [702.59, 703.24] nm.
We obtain 13.8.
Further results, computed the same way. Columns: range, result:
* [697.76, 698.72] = 12.7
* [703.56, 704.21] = 14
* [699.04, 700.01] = 13.1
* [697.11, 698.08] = 12.7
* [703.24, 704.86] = 14.2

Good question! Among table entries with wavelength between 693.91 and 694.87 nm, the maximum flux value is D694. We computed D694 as 12.7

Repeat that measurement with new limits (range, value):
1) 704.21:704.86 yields 14.8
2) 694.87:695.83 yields 12.8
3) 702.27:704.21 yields 14.1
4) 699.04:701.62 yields 13.4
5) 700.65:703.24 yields 14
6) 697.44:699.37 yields 13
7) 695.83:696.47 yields 12.3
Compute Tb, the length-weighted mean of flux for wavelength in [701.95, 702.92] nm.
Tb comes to 13.3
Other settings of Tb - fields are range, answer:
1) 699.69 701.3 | 13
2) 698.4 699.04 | 13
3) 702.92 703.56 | 13.8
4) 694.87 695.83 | 12.7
